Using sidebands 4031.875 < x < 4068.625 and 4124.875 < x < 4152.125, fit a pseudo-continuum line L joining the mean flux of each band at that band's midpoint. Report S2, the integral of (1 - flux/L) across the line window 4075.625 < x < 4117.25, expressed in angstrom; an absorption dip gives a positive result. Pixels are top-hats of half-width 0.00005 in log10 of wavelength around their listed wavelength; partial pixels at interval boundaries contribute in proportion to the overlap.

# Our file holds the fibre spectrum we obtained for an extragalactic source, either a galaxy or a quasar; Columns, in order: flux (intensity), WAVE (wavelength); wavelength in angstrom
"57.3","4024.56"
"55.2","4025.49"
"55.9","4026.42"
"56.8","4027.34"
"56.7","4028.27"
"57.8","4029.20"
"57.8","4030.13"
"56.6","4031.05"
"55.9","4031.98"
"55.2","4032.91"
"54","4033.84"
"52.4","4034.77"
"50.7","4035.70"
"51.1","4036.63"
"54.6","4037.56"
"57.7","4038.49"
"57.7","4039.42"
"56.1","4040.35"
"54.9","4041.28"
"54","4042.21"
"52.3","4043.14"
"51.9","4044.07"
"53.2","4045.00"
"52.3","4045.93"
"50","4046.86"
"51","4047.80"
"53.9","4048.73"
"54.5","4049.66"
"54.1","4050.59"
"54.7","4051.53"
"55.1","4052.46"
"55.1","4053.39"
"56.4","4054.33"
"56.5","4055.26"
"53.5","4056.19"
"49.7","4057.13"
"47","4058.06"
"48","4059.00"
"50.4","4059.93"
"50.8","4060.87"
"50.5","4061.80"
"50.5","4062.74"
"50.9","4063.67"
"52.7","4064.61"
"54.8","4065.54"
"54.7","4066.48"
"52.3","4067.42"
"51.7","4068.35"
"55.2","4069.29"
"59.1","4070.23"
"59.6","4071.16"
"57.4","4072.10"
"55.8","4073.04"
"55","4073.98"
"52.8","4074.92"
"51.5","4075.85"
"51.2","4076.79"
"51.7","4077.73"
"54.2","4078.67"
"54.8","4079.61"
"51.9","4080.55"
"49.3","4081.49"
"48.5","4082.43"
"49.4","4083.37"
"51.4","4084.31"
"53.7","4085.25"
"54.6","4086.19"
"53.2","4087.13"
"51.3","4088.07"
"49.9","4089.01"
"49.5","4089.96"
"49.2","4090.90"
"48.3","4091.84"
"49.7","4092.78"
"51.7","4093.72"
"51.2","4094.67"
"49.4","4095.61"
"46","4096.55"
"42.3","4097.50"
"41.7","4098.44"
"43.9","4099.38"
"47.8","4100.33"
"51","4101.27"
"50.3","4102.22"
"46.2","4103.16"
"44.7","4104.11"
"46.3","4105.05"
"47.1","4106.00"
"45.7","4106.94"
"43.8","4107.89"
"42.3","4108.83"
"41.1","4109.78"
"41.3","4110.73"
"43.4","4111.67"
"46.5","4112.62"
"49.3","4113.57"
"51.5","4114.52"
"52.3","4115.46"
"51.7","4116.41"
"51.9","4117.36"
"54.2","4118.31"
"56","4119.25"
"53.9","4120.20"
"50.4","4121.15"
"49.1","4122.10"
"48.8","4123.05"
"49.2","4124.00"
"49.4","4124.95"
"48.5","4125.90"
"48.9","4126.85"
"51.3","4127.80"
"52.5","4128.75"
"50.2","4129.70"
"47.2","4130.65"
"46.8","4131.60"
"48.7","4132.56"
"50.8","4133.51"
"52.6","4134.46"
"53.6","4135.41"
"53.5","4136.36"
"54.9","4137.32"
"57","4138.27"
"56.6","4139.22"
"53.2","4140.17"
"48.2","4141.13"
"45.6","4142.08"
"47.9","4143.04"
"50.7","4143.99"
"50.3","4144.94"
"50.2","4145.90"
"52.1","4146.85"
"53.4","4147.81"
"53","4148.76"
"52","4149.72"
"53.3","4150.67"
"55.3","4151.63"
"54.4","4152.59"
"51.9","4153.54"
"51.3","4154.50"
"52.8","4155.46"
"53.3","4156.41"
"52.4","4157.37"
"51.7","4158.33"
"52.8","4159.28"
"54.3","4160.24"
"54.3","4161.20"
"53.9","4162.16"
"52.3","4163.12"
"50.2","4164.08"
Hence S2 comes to 2.8 angstrom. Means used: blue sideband 53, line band 48.7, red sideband 51.3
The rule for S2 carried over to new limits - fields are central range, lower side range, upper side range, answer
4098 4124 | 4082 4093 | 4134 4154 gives 1.8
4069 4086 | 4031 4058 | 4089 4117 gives -1.2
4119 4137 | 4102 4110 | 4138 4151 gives -0.6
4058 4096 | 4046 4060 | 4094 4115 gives -1.9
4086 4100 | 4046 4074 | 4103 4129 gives 0.5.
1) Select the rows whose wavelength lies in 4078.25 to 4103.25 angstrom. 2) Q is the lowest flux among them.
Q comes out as 41.7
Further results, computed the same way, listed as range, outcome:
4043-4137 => 41.1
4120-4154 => 45.6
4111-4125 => 43.4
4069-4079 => 51.2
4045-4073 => 47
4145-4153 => 50.2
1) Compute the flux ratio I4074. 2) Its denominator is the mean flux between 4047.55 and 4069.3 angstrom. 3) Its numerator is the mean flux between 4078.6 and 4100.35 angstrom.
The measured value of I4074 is 0.94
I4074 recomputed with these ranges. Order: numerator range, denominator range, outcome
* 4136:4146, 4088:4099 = 1.07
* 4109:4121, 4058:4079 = 0.93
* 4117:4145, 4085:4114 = 1.08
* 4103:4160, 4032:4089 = 0.95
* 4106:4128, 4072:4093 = 0.94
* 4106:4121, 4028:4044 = 0.88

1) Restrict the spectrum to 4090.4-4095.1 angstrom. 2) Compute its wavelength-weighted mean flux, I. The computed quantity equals 50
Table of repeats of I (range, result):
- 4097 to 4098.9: 42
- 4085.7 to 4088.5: 53.1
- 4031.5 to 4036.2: 53.5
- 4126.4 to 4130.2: 50.7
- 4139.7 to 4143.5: 48.6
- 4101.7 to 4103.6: 48.3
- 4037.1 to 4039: 56.2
